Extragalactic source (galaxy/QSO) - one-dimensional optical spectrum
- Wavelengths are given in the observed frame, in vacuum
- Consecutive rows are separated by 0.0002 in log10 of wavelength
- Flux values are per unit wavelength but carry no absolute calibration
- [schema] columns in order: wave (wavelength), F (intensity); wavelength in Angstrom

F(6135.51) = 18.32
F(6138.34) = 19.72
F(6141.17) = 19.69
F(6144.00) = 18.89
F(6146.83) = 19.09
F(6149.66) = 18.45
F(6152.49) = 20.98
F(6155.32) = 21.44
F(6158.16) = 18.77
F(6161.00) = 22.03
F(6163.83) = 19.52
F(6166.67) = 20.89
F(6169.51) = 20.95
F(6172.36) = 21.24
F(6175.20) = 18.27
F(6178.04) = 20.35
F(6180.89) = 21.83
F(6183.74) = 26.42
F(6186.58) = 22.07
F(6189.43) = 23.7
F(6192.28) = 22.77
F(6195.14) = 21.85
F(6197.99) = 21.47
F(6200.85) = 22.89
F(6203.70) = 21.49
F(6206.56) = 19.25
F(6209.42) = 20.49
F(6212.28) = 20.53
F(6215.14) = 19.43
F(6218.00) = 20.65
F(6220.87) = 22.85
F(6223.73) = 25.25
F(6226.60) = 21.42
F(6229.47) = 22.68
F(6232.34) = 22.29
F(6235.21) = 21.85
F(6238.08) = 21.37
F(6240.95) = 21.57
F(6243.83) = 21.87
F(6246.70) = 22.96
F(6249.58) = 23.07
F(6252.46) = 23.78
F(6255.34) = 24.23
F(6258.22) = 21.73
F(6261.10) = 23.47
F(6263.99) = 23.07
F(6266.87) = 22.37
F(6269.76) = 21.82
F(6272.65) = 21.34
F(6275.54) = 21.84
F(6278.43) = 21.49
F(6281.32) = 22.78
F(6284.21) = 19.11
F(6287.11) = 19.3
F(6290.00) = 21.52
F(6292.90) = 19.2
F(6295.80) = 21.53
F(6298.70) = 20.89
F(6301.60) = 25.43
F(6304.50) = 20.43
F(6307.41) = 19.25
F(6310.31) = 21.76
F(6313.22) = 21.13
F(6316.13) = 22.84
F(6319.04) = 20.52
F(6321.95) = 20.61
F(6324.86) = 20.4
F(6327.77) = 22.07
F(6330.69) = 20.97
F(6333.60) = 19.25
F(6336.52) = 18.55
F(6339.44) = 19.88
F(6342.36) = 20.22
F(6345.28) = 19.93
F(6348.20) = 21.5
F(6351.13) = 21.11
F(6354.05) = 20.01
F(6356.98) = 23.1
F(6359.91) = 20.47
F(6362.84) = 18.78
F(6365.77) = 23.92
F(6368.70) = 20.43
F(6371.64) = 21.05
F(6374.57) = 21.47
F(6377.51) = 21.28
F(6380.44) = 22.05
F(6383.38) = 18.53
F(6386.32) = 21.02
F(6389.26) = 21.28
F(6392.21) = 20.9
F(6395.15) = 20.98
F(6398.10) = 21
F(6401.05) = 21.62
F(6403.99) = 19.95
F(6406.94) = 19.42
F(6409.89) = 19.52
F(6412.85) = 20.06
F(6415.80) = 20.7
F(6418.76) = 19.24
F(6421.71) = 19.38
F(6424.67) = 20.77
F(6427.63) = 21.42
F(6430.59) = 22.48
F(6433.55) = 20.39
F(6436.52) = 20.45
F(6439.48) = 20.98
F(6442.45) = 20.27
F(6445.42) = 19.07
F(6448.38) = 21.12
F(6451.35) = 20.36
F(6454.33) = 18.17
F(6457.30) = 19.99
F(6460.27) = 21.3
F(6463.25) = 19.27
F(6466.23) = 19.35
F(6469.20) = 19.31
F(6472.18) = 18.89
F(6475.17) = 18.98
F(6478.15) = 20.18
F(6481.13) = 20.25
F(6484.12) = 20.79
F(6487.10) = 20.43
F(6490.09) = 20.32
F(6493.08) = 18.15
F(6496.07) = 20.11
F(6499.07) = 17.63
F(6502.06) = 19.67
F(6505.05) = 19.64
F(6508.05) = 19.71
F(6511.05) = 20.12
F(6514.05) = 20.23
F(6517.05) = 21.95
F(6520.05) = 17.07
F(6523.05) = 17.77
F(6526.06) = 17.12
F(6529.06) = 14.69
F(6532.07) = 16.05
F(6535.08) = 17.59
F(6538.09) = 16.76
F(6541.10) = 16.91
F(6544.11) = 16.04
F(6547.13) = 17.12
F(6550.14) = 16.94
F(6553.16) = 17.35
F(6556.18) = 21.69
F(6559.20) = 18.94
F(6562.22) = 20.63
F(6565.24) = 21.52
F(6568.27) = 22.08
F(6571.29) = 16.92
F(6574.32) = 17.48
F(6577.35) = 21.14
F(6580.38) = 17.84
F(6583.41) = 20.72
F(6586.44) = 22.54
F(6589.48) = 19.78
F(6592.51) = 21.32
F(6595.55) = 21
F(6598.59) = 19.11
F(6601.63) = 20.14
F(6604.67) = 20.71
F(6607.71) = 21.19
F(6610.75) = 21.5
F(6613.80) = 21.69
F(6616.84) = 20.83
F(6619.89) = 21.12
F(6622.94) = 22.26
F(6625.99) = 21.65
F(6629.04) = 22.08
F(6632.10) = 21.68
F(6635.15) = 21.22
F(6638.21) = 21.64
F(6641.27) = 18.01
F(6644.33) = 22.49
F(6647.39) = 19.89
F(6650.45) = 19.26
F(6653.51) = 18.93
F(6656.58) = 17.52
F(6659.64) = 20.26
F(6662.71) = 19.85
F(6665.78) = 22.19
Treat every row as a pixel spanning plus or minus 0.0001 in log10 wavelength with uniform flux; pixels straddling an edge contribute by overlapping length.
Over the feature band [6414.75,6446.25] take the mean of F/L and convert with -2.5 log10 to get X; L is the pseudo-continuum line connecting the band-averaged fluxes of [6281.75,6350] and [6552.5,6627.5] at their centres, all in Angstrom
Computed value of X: 0.01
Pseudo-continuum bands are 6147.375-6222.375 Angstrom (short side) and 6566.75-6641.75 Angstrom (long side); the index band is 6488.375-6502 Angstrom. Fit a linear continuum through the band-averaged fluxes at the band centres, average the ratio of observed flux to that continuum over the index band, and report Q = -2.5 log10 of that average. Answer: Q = 0.09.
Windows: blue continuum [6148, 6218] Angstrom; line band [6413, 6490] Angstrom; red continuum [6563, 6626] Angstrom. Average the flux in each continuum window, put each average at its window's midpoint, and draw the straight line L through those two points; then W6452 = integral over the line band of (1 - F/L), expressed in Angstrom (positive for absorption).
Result 2.30 Angstrom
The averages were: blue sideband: 21.1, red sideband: 20.6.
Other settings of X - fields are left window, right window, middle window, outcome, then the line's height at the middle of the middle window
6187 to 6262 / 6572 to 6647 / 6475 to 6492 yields 0.05 mag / 21.2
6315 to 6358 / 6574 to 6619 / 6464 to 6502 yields 0.06 mag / 20.6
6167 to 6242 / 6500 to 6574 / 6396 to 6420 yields -0.03 mag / 19.7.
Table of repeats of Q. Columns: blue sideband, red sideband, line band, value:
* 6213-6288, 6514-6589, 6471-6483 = -0.009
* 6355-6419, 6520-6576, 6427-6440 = -0.062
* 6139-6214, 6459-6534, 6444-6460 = -0.027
